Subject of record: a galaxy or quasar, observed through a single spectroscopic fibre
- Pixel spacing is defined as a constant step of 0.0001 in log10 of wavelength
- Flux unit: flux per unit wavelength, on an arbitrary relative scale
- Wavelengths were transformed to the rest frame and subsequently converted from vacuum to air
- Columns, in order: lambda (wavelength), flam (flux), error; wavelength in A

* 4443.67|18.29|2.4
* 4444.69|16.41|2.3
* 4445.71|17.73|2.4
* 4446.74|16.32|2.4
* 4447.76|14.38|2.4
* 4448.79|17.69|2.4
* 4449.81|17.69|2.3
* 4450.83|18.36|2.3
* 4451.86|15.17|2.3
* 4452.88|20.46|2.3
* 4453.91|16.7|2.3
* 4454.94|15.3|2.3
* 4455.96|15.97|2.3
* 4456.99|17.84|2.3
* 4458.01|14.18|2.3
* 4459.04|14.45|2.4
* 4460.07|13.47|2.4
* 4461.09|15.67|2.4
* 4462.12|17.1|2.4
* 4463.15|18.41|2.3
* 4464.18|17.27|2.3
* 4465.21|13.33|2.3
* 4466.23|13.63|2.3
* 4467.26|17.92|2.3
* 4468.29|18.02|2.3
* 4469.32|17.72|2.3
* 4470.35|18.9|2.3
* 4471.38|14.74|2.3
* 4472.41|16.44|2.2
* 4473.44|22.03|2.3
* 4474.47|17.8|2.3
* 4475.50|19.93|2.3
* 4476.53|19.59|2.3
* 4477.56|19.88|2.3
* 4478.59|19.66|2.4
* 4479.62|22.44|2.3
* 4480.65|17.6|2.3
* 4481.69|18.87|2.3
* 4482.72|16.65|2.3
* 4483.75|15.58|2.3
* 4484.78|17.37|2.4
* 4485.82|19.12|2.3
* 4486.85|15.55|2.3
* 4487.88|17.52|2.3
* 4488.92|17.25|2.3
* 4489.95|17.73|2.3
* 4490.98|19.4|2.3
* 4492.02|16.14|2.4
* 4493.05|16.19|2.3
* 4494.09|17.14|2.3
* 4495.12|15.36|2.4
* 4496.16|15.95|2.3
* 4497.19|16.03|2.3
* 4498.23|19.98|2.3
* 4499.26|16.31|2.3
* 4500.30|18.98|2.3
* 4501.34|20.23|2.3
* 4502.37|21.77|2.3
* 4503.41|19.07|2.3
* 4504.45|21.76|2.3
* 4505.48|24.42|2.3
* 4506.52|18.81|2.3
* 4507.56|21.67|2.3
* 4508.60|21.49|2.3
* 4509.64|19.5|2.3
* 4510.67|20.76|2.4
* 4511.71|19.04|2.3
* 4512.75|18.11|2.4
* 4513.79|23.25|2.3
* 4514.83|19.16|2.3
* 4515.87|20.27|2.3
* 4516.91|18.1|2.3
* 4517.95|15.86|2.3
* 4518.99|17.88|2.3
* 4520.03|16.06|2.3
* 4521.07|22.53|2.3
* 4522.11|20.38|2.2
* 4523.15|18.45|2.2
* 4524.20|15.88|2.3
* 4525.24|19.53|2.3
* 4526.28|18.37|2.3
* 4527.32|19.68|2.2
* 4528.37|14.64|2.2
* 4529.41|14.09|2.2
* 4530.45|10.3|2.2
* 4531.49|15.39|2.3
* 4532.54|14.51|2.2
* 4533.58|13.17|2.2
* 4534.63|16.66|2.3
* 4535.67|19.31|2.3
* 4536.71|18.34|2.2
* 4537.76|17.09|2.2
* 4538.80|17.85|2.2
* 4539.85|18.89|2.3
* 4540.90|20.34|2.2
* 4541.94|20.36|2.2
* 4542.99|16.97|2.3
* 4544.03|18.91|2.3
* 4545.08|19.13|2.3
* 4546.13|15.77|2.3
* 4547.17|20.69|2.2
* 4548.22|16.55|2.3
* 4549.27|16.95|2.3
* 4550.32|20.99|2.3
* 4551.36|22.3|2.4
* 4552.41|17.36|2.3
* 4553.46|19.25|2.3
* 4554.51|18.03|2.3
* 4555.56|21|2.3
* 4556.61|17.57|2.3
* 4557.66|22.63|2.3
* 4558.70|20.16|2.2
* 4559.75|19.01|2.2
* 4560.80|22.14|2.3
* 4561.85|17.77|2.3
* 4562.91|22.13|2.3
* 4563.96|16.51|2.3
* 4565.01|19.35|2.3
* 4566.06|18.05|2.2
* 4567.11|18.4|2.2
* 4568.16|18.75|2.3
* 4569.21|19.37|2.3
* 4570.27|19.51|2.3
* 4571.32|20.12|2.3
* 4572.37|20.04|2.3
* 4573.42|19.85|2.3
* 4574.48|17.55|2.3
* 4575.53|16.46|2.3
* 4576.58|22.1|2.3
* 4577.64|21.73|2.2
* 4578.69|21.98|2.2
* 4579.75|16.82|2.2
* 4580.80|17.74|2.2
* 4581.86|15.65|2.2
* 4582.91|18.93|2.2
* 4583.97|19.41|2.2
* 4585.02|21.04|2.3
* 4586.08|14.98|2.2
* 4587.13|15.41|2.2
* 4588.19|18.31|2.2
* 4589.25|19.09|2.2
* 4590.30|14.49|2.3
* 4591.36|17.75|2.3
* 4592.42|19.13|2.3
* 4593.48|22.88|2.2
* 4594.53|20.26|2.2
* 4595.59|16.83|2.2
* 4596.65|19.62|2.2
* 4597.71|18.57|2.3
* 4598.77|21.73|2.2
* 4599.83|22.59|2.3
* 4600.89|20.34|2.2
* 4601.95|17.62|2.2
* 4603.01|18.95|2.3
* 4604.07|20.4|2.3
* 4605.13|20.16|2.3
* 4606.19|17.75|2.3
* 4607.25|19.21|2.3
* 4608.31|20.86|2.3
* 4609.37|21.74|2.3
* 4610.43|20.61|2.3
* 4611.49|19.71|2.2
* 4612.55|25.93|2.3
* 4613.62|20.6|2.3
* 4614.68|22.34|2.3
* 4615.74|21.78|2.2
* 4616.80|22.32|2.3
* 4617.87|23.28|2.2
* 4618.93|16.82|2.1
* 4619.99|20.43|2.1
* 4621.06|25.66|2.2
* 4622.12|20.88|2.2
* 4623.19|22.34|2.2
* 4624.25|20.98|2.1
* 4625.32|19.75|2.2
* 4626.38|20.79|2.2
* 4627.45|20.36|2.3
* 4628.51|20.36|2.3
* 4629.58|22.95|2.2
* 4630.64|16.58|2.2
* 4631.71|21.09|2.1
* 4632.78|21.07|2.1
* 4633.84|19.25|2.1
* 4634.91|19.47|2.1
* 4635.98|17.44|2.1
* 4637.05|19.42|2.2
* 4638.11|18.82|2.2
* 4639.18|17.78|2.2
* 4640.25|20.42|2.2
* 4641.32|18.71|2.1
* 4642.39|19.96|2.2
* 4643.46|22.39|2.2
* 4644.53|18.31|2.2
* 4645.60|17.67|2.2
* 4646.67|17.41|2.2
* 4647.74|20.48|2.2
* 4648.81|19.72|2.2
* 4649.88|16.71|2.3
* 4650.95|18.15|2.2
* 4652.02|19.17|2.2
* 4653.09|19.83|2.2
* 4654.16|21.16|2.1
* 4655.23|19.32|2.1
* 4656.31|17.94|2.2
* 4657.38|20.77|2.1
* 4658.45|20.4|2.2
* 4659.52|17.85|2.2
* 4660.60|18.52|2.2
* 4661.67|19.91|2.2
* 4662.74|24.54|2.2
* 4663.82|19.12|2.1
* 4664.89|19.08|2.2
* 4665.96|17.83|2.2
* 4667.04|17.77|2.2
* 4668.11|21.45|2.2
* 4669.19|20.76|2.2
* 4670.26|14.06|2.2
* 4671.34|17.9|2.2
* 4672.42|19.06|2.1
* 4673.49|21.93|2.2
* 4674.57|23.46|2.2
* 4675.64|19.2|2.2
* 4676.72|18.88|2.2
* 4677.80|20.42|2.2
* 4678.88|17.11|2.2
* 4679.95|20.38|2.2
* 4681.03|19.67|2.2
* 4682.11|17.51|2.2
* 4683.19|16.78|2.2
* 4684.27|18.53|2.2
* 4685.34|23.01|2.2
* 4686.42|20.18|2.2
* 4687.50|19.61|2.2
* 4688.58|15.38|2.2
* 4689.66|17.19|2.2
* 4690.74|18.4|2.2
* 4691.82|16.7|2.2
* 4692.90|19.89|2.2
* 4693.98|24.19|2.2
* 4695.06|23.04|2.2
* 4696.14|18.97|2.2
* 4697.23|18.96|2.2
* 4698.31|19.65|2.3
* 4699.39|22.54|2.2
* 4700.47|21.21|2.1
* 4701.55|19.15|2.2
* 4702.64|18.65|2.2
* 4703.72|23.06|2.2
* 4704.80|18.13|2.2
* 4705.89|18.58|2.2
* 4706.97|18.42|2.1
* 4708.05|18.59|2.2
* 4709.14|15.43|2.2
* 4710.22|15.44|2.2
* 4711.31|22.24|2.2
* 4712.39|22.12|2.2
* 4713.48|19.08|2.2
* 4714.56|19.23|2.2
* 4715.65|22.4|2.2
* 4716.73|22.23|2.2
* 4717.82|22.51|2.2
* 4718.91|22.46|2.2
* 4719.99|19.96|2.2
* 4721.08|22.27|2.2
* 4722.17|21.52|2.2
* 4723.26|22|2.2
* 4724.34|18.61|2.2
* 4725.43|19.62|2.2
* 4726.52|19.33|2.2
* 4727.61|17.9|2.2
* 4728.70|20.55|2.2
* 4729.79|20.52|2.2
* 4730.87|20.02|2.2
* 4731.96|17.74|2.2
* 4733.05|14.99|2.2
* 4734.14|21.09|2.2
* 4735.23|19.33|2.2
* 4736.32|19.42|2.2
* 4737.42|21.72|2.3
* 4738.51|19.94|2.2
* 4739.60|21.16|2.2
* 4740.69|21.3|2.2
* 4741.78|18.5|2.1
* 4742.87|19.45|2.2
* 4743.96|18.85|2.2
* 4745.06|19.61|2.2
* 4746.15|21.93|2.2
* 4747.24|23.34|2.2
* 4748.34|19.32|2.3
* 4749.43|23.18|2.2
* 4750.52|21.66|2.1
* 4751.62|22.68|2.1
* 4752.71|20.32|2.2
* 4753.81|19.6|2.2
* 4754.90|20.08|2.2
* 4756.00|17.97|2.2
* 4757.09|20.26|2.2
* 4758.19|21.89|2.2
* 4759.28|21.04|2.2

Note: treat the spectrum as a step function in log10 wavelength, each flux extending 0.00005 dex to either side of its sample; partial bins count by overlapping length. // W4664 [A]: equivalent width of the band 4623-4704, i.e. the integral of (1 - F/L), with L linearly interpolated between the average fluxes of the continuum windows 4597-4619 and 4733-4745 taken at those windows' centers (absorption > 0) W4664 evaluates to 3.0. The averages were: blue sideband 20.7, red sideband 19.8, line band 19.6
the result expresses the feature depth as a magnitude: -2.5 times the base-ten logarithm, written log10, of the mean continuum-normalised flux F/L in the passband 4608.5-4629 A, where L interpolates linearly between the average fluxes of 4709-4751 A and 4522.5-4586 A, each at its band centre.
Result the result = -0.123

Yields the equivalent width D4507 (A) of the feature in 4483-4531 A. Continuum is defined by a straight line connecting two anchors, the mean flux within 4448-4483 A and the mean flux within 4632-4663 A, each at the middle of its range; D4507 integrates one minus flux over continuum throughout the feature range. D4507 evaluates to -1.3 A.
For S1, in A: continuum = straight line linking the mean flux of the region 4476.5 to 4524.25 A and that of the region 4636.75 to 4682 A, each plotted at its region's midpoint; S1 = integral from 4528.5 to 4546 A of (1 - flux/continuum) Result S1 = 1.9 A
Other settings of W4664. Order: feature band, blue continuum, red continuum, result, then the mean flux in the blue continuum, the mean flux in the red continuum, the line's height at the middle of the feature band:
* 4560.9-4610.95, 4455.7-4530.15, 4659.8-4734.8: -0.94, 18.1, 19.7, 18.8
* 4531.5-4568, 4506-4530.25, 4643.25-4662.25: 0.44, 18.7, 19.2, 18.8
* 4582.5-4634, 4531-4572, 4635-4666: -2.88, 18.7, 19.3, 19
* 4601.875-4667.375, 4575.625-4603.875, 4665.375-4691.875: -3.55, 19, 19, 19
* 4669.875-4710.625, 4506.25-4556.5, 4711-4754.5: 1.63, 18.3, 20.5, 20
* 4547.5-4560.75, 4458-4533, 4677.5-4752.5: -0.69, 17.9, 19.9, 18.5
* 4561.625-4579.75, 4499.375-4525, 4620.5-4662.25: 0.33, 19.7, 19.7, 19.7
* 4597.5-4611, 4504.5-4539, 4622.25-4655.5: -0.60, 18.3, 19.6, 19.2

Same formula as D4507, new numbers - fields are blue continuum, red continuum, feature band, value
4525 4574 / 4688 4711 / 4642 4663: -0.6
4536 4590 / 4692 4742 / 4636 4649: 0.2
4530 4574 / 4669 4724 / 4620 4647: -1.1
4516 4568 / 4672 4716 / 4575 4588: 0.0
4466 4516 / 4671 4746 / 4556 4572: -0.4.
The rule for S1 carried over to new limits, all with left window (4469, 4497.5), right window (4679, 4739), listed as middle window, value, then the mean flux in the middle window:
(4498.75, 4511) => -1.6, 20.4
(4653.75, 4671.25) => 0.0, 19.4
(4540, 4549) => -0.1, 18.6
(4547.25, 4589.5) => -1.1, 19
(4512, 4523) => -0.6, 19.1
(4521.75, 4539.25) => 1.5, 16.6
